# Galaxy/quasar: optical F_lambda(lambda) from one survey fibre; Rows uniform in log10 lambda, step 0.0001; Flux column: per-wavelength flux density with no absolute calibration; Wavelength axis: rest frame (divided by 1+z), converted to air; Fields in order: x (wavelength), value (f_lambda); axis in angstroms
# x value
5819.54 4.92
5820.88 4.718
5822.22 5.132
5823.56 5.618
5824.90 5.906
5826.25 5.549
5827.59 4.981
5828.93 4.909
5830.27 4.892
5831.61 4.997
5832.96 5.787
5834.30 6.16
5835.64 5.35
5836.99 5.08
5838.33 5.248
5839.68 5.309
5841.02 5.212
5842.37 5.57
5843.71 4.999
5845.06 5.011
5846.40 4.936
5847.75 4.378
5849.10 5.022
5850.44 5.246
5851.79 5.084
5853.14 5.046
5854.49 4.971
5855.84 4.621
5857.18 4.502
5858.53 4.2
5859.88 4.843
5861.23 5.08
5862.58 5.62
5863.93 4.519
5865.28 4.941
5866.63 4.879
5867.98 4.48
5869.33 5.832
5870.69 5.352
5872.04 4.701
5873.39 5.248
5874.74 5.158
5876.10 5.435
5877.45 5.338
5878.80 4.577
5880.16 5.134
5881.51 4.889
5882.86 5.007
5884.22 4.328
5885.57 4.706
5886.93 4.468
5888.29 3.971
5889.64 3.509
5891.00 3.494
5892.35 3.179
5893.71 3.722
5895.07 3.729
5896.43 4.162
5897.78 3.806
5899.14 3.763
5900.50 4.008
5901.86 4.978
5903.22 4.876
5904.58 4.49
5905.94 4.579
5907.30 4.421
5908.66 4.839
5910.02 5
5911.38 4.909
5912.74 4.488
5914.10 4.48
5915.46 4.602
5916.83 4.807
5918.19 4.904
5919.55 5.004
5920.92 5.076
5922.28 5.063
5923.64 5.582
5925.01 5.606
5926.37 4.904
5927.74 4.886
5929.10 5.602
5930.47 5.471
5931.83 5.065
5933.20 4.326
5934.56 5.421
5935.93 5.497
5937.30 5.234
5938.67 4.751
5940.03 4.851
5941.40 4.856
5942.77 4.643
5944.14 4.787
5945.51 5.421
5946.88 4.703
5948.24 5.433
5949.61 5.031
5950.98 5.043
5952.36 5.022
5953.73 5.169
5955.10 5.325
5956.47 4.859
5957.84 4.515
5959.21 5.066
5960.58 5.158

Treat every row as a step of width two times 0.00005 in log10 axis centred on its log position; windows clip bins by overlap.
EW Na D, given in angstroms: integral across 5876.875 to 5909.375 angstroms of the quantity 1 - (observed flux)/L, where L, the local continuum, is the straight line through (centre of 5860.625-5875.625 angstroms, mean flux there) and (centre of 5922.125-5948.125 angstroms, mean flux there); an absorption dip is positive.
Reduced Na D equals 4.82 angstroms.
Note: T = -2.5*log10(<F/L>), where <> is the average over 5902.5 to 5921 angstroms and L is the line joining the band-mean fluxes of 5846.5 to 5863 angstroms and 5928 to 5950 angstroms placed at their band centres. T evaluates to 0.060 mag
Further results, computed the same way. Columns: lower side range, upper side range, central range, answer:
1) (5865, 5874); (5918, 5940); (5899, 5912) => 0.11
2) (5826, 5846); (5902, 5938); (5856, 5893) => 0.09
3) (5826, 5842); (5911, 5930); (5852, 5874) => 0.06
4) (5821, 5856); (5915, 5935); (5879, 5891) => 0.16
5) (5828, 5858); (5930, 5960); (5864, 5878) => -0.01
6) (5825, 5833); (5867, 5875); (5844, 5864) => 0.06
